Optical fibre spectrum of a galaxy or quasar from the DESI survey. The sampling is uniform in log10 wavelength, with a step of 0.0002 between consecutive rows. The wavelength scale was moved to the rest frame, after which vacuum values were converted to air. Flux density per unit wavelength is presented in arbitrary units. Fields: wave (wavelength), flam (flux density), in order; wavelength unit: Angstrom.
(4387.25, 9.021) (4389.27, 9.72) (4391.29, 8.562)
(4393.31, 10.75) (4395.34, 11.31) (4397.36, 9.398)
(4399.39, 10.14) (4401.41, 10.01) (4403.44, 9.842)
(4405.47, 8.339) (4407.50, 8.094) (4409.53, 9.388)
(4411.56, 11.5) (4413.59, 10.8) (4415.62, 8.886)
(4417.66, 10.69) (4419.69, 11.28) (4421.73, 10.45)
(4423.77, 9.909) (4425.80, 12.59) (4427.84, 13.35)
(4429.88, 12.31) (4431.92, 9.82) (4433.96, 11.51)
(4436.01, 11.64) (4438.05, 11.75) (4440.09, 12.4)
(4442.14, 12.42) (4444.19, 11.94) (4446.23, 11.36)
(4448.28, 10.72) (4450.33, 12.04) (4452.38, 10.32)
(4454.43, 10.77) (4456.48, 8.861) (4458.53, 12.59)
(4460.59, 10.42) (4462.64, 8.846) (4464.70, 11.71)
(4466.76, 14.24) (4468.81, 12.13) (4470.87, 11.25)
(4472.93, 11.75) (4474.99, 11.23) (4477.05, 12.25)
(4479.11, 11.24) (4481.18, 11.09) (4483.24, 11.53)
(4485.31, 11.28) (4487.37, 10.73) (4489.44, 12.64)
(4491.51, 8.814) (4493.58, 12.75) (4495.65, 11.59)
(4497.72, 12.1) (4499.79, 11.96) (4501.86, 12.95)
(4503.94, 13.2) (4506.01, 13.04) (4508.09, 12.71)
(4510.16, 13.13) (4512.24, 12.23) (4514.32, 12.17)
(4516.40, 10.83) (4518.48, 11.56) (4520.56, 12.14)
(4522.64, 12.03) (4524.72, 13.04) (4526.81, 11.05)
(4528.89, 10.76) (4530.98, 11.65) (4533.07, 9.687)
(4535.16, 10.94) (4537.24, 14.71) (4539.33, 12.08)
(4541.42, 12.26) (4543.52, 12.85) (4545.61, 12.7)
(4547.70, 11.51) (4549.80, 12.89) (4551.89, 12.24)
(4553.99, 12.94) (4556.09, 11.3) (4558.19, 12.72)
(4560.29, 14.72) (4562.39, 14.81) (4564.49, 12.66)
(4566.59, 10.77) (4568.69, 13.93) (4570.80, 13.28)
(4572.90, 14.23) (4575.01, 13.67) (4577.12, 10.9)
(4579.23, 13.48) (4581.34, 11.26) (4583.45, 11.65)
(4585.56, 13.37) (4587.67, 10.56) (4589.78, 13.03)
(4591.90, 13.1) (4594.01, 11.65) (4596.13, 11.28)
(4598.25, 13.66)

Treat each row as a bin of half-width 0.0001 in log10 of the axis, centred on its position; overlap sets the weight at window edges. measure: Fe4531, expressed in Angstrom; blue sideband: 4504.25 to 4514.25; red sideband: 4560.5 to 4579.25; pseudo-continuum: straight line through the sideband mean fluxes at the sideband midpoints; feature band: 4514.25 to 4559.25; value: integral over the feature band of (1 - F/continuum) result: 3.2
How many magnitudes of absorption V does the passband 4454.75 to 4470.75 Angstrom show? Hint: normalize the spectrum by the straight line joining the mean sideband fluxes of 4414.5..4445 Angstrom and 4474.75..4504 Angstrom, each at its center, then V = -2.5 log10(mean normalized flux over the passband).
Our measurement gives 0.03 mag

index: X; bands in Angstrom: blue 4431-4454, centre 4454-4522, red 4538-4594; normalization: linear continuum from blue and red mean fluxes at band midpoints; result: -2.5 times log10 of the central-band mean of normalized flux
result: 0.02 mag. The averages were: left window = 11.4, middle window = 11.7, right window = 12.6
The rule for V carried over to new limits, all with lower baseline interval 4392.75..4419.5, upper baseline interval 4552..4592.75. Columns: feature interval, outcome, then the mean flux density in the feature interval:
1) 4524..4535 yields 0.08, 11.2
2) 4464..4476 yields -0.10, 12.1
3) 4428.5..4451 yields -0.11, 11.6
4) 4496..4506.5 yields -0.09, 12.6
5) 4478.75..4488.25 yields 0.01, 11.2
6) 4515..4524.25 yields 0.01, 11.8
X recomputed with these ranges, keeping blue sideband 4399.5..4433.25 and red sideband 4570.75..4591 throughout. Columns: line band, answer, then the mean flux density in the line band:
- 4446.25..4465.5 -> 0.02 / 10.7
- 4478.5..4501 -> -0.01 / 11.4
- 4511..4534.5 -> 0.02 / 11.6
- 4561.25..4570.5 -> -0.07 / 13.1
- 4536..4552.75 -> -0.05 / 12.6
